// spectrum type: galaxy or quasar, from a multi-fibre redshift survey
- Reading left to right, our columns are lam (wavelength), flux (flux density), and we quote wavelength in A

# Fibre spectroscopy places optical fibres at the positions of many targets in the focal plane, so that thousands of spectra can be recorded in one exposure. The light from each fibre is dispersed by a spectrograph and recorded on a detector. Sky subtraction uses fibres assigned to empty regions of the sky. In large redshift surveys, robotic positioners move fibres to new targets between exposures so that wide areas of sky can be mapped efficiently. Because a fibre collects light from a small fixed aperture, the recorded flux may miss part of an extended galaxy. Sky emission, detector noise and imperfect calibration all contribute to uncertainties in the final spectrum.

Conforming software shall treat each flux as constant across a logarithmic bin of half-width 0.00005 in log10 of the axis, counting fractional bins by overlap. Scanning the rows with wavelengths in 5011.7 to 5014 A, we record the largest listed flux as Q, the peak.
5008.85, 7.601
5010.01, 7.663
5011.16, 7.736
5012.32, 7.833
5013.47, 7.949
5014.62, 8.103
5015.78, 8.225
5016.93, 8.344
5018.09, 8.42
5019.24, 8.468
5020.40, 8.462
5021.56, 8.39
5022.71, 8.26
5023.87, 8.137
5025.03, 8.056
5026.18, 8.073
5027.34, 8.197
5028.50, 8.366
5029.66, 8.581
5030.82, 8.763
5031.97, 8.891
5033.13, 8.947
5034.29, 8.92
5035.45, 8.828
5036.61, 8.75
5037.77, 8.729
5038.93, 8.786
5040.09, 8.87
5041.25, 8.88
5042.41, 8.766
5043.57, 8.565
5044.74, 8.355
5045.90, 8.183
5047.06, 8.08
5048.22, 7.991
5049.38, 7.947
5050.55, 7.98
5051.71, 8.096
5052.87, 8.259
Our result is 7.949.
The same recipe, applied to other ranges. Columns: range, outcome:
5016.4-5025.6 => 8.468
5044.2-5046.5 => 8.355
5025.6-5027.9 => 8.197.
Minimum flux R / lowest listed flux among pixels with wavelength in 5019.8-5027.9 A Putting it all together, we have 8.056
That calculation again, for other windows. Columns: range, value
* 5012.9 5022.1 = 7.949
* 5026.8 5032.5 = 8.197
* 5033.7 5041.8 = 8.729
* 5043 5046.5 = 8.183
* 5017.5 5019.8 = 8.42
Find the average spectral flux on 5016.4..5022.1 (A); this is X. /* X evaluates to 8.41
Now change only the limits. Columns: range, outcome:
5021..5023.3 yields 8.33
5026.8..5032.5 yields 8.56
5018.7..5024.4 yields 8.34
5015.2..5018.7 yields 8.34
